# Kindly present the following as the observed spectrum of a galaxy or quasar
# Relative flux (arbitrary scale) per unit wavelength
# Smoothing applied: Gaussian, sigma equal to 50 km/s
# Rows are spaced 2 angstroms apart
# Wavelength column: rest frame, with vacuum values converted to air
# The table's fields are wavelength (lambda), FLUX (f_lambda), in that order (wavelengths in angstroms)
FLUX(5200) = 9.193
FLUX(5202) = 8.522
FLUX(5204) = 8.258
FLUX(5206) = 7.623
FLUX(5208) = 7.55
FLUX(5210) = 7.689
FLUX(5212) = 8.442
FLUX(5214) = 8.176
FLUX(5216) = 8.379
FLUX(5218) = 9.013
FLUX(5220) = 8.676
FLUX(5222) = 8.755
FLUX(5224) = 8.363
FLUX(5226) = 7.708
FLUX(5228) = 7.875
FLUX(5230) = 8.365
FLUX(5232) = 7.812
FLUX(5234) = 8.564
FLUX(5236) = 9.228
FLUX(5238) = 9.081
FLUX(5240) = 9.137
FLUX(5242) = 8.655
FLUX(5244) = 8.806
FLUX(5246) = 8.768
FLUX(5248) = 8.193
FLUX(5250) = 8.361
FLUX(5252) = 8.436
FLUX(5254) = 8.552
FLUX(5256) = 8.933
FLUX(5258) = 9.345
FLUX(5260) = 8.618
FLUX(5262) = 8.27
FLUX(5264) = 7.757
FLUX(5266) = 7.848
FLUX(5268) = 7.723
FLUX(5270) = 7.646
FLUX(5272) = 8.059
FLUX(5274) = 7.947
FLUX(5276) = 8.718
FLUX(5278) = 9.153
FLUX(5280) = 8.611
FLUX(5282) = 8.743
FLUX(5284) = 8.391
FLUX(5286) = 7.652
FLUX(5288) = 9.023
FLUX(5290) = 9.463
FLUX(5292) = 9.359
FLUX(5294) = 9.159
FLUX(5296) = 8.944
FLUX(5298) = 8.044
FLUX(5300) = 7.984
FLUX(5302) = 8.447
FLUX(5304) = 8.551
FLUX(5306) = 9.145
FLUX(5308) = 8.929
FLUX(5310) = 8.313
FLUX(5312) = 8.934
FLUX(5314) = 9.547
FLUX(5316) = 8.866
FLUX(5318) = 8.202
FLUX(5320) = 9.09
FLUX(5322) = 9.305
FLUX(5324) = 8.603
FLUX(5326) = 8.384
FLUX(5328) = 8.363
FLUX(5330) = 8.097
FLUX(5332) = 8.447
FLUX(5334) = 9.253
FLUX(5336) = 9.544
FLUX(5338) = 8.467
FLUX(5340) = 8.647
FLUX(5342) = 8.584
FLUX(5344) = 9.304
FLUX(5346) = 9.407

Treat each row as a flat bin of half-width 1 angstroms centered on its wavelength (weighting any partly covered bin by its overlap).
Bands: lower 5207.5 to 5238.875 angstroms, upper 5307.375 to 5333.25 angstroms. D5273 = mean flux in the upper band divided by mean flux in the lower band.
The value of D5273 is 1.04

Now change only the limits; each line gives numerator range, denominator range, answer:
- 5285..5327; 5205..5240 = 1.05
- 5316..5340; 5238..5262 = 1.00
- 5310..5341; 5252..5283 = 1.04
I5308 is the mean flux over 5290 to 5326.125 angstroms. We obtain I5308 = 8.8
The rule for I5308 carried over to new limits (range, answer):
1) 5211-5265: 8.53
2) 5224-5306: 8.5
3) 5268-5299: 8.57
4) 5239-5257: 8.65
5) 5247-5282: 8.37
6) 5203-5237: 8.26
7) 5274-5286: 8.57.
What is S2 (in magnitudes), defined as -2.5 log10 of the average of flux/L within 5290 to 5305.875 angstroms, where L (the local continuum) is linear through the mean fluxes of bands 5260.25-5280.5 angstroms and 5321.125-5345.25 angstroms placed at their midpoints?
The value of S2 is -0.04 mag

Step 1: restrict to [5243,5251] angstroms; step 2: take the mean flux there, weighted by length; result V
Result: 8.53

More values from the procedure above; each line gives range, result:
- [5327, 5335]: 8.54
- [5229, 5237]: 8.49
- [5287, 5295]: 9.25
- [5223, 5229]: 7.98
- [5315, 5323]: 8.87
